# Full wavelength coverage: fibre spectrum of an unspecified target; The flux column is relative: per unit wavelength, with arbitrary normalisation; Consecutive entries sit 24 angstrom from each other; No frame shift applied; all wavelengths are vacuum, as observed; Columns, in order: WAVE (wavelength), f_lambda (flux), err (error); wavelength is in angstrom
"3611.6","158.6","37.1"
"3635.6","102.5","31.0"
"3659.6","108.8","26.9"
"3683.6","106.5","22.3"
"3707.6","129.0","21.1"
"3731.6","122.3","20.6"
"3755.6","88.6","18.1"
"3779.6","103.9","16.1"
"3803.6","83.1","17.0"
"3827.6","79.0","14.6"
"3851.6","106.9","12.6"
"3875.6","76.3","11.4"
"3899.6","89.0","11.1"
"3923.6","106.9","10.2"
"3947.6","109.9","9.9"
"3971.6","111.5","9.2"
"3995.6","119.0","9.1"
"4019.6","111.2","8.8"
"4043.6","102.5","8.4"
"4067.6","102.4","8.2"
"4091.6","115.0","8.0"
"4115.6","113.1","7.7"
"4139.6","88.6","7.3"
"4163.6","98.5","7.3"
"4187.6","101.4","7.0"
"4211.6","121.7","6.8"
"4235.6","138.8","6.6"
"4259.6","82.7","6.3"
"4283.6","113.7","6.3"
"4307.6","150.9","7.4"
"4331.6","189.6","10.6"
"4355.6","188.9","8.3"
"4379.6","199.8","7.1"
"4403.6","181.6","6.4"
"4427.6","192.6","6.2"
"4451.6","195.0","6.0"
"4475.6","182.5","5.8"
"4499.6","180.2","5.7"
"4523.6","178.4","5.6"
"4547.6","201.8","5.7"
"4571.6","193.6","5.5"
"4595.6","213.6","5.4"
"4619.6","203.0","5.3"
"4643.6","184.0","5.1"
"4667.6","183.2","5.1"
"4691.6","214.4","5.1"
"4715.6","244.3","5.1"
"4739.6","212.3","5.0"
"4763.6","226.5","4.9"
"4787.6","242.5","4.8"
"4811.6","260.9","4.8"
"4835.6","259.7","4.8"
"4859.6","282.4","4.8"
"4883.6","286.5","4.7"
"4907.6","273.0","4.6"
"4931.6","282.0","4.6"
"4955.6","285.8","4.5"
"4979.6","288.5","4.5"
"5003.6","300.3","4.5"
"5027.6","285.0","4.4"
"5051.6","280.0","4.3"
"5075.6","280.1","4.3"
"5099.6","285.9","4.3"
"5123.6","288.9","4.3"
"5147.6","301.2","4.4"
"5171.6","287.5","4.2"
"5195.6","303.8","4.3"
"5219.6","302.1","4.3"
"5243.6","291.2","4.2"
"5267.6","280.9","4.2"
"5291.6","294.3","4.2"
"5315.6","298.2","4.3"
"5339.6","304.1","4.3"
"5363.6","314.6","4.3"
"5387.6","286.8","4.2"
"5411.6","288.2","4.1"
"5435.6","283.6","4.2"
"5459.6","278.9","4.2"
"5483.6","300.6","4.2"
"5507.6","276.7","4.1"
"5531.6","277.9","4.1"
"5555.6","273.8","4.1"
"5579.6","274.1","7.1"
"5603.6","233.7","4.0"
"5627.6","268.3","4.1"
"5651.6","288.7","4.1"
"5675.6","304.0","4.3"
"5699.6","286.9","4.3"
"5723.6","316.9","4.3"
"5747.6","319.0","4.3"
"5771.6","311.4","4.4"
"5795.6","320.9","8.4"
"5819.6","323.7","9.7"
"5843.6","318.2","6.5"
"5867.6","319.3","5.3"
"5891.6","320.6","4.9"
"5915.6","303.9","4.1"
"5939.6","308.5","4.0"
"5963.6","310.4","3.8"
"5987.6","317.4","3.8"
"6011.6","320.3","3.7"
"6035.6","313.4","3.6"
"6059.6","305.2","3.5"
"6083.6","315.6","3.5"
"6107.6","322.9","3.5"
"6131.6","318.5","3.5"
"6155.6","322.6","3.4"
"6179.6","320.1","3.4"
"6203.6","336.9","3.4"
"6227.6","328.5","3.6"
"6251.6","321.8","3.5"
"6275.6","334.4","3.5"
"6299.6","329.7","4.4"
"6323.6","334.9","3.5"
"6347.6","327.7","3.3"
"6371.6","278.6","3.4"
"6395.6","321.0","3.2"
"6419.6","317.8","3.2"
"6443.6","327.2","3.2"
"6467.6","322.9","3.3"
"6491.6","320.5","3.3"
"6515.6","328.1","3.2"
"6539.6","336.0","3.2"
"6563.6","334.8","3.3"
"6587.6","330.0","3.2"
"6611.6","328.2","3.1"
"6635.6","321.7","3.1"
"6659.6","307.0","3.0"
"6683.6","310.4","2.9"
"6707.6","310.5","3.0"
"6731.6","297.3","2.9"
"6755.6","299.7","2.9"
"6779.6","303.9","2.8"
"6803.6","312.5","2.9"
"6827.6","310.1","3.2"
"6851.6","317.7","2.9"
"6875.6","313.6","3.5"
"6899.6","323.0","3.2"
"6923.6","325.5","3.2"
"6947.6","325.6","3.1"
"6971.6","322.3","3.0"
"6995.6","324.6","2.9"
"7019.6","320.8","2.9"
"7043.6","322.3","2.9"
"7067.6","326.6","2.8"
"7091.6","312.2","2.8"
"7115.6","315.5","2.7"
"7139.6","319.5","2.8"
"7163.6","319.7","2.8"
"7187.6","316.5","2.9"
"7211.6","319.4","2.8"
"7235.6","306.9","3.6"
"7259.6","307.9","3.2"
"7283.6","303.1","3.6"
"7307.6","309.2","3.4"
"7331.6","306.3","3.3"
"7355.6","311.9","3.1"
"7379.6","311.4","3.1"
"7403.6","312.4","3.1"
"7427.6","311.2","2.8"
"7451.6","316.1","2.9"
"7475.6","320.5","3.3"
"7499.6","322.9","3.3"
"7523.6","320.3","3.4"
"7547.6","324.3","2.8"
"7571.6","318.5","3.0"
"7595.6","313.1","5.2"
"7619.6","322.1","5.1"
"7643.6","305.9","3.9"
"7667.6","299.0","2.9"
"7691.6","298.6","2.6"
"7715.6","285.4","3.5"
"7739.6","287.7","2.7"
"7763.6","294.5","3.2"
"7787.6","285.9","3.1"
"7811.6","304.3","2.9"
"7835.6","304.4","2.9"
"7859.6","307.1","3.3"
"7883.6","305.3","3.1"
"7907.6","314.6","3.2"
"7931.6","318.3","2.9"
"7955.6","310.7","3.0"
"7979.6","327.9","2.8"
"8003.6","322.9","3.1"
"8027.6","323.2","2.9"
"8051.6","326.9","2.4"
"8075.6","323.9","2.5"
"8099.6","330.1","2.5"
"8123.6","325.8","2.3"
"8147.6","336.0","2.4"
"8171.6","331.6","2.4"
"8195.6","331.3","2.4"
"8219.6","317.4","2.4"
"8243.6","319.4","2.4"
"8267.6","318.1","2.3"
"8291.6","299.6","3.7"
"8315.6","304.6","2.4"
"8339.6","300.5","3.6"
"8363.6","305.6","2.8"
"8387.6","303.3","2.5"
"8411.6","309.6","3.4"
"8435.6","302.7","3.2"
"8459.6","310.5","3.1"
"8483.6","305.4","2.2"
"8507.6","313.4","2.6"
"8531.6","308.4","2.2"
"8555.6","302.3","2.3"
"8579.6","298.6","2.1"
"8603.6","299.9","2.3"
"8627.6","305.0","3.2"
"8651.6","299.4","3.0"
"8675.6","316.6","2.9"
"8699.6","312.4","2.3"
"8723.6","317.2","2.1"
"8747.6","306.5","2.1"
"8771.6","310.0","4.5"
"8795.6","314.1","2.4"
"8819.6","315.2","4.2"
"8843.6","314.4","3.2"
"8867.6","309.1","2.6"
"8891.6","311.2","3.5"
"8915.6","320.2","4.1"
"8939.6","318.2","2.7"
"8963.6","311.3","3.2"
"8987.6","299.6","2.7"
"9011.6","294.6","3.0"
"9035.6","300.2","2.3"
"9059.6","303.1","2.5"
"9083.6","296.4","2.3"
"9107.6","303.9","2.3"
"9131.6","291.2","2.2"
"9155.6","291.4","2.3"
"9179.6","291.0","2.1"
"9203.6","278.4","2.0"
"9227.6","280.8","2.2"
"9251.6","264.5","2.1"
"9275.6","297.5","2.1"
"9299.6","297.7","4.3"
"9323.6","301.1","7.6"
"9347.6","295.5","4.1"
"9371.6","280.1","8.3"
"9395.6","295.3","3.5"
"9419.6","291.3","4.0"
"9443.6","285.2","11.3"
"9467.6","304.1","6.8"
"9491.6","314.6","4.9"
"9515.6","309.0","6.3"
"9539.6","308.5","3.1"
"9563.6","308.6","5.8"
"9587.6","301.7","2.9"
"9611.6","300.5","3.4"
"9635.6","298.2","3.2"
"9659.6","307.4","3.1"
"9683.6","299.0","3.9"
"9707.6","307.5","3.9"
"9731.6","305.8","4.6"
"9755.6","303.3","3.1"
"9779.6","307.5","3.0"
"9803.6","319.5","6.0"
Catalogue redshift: 0.08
